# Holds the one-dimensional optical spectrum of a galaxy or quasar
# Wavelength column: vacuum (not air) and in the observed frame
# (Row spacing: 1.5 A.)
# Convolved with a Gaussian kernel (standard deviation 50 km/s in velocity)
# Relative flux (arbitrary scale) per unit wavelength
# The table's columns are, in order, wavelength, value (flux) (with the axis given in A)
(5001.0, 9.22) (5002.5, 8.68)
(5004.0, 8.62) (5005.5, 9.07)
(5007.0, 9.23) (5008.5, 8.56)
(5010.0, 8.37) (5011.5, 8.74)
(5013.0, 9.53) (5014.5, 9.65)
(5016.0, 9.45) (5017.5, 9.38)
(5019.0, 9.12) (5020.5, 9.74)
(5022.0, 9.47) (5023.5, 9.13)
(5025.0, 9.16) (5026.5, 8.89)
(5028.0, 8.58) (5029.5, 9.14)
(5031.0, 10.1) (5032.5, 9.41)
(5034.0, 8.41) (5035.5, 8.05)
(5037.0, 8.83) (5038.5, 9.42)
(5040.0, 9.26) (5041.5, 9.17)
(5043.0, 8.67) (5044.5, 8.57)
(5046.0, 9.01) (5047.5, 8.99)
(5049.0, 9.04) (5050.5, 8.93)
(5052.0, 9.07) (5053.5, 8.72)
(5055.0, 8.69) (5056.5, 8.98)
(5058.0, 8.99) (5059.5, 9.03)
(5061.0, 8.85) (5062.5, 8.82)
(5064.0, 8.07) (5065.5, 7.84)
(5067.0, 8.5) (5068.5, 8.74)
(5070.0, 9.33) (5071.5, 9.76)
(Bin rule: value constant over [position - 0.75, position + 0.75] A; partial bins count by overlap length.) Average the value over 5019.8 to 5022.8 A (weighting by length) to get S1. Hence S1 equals 9.59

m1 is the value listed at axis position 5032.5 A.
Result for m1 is 9.41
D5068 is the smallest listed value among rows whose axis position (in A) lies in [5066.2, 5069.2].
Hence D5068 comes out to 8.5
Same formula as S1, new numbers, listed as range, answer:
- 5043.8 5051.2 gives 8.91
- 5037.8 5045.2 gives 9.02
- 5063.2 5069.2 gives 8.29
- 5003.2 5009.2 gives 8.87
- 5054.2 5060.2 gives 8.92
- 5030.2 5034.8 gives 9.29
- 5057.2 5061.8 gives 8.96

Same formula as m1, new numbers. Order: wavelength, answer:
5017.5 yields 9.38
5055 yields 8.69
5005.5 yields 9.07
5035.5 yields 8.05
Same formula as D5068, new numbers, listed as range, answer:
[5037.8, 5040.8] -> 9.26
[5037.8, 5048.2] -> 8.57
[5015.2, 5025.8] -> 9.12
